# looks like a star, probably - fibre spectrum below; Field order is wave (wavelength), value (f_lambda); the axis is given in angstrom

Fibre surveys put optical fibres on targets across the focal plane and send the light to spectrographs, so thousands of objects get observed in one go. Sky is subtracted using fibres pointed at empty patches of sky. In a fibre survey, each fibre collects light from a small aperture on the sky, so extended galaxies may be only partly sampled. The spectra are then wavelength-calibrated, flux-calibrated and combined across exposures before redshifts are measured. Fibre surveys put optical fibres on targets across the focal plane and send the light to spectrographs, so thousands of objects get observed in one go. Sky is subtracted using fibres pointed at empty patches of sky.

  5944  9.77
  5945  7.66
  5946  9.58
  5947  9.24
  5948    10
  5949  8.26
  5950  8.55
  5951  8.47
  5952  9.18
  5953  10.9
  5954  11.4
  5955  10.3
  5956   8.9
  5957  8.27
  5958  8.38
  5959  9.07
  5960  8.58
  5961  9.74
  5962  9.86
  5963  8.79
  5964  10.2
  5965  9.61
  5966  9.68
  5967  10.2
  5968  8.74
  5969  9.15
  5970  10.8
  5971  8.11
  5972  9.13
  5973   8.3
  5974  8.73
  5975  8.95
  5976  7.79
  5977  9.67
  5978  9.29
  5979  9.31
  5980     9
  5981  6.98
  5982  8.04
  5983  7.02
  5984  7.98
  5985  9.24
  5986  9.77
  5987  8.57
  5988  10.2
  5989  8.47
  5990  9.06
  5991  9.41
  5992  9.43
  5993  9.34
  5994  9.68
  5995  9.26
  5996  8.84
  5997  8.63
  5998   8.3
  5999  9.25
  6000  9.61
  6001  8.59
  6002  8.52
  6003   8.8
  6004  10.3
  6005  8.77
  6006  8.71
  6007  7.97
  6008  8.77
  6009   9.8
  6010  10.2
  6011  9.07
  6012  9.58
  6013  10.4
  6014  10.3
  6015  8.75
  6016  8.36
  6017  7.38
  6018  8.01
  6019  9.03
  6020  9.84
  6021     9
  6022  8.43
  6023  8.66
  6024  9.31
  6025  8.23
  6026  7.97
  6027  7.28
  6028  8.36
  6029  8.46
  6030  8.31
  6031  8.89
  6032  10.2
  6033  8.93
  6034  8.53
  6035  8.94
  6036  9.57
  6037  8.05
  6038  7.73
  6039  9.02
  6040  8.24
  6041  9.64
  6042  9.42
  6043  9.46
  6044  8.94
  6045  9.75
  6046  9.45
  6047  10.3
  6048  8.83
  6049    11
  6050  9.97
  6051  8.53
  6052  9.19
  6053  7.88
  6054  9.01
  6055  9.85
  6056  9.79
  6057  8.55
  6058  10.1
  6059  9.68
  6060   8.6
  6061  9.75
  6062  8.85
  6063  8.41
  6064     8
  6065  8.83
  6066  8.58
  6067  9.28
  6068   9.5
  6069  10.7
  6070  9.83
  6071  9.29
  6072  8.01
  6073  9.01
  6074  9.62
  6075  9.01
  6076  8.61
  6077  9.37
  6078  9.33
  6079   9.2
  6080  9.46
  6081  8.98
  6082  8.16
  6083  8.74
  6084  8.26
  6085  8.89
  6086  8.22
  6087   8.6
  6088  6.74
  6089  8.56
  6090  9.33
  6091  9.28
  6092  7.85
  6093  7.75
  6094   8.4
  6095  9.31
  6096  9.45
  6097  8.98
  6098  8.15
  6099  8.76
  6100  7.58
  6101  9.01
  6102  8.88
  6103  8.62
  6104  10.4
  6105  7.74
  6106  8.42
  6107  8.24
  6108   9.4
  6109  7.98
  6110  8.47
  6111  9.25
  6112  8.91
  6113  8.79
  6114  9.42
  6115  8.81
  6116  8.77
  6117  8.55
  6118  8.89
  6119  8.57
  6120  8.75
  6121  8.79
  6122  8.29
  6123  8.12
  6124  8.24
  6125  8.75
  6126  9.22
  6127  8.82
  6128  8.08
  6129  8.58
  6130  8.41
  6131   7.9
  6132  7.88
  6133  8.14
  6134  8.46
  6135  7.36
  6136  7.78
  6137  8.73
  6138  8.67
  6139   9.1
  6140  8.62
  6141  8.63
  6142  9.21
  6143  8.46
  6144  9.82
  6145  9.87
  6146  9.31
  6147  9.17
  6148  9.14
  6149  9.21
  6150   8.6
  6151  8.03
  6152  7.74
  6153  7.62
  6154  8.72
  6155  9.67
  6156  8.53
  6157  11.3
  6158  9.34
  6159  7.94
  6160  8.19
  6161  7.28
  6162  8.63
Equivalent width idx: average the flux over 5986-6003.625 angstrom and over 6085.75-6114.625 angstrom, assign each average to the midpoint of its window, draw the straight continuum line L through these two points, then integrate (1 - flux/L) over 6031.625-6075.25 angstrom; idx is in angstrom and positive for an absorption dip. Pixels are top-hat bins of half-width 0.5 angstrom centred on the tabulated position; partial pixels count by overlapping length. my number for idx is -1.7 angstrom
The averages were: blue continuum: 9.09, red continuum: 8.64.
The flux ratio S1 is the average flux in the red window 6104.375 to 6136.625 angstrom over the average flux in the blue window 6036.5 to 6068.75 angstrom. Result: 0.9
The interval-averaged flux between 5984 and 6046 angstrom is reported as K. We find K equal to 8.97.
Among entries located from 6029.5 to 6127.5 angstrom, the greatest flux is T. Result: 11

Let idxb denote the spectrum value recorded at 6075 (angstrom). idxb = 9.01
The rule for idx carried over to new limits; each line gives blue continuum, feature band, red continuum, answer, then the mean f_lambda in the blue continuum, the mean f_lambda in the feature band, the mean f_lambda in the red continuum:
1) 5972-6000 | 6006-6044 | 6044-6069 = 0.9 angstrom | 8.85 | 8.87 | 9.26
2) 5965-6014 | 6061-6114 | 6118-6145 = -0.6 angstrom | 9.05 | 8.8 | 8.55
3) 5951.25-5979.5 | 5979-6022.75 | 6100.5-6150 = 1.1 angstrom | 9.31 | 8.95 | 8.71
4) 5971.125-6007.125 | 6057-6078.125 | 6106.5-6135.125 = -1.1 angstrom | 8.86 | 9.14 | 8.56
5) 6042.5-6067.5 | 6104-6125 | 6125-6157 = 0.4 angstrom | 9.22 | 8.67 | 8.67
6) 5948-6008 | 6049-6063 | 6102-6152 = -0.6 angstrom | 9.06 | 9.25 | 8.67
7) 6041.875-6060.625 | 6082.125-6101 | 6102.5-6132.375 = 0.9 angstrom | 9.39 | 8.5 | 8.64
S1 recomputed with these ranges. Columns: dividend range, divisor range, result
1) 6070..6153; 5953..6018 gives 0.96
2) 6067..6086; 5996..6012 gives 1.01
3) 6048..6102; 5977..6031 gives 1.01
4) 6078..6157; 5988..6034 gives 0.97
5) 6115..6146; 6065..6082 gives 0.94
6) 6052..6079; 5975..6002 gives 1.03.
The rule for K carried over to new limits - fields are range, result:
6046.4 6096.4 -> 9.01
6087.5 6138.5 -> 8.55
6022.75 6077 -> 9.04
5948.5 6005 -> 9.08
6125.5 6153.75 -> 8.59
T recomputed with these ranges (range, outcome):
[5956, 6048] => 10.8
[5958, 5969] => 10.2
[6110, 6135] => 9.42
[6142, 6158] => 11.3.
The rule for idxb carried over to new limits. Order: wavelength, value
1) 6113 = 8.79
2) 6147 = 9.17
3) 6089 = 8.56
